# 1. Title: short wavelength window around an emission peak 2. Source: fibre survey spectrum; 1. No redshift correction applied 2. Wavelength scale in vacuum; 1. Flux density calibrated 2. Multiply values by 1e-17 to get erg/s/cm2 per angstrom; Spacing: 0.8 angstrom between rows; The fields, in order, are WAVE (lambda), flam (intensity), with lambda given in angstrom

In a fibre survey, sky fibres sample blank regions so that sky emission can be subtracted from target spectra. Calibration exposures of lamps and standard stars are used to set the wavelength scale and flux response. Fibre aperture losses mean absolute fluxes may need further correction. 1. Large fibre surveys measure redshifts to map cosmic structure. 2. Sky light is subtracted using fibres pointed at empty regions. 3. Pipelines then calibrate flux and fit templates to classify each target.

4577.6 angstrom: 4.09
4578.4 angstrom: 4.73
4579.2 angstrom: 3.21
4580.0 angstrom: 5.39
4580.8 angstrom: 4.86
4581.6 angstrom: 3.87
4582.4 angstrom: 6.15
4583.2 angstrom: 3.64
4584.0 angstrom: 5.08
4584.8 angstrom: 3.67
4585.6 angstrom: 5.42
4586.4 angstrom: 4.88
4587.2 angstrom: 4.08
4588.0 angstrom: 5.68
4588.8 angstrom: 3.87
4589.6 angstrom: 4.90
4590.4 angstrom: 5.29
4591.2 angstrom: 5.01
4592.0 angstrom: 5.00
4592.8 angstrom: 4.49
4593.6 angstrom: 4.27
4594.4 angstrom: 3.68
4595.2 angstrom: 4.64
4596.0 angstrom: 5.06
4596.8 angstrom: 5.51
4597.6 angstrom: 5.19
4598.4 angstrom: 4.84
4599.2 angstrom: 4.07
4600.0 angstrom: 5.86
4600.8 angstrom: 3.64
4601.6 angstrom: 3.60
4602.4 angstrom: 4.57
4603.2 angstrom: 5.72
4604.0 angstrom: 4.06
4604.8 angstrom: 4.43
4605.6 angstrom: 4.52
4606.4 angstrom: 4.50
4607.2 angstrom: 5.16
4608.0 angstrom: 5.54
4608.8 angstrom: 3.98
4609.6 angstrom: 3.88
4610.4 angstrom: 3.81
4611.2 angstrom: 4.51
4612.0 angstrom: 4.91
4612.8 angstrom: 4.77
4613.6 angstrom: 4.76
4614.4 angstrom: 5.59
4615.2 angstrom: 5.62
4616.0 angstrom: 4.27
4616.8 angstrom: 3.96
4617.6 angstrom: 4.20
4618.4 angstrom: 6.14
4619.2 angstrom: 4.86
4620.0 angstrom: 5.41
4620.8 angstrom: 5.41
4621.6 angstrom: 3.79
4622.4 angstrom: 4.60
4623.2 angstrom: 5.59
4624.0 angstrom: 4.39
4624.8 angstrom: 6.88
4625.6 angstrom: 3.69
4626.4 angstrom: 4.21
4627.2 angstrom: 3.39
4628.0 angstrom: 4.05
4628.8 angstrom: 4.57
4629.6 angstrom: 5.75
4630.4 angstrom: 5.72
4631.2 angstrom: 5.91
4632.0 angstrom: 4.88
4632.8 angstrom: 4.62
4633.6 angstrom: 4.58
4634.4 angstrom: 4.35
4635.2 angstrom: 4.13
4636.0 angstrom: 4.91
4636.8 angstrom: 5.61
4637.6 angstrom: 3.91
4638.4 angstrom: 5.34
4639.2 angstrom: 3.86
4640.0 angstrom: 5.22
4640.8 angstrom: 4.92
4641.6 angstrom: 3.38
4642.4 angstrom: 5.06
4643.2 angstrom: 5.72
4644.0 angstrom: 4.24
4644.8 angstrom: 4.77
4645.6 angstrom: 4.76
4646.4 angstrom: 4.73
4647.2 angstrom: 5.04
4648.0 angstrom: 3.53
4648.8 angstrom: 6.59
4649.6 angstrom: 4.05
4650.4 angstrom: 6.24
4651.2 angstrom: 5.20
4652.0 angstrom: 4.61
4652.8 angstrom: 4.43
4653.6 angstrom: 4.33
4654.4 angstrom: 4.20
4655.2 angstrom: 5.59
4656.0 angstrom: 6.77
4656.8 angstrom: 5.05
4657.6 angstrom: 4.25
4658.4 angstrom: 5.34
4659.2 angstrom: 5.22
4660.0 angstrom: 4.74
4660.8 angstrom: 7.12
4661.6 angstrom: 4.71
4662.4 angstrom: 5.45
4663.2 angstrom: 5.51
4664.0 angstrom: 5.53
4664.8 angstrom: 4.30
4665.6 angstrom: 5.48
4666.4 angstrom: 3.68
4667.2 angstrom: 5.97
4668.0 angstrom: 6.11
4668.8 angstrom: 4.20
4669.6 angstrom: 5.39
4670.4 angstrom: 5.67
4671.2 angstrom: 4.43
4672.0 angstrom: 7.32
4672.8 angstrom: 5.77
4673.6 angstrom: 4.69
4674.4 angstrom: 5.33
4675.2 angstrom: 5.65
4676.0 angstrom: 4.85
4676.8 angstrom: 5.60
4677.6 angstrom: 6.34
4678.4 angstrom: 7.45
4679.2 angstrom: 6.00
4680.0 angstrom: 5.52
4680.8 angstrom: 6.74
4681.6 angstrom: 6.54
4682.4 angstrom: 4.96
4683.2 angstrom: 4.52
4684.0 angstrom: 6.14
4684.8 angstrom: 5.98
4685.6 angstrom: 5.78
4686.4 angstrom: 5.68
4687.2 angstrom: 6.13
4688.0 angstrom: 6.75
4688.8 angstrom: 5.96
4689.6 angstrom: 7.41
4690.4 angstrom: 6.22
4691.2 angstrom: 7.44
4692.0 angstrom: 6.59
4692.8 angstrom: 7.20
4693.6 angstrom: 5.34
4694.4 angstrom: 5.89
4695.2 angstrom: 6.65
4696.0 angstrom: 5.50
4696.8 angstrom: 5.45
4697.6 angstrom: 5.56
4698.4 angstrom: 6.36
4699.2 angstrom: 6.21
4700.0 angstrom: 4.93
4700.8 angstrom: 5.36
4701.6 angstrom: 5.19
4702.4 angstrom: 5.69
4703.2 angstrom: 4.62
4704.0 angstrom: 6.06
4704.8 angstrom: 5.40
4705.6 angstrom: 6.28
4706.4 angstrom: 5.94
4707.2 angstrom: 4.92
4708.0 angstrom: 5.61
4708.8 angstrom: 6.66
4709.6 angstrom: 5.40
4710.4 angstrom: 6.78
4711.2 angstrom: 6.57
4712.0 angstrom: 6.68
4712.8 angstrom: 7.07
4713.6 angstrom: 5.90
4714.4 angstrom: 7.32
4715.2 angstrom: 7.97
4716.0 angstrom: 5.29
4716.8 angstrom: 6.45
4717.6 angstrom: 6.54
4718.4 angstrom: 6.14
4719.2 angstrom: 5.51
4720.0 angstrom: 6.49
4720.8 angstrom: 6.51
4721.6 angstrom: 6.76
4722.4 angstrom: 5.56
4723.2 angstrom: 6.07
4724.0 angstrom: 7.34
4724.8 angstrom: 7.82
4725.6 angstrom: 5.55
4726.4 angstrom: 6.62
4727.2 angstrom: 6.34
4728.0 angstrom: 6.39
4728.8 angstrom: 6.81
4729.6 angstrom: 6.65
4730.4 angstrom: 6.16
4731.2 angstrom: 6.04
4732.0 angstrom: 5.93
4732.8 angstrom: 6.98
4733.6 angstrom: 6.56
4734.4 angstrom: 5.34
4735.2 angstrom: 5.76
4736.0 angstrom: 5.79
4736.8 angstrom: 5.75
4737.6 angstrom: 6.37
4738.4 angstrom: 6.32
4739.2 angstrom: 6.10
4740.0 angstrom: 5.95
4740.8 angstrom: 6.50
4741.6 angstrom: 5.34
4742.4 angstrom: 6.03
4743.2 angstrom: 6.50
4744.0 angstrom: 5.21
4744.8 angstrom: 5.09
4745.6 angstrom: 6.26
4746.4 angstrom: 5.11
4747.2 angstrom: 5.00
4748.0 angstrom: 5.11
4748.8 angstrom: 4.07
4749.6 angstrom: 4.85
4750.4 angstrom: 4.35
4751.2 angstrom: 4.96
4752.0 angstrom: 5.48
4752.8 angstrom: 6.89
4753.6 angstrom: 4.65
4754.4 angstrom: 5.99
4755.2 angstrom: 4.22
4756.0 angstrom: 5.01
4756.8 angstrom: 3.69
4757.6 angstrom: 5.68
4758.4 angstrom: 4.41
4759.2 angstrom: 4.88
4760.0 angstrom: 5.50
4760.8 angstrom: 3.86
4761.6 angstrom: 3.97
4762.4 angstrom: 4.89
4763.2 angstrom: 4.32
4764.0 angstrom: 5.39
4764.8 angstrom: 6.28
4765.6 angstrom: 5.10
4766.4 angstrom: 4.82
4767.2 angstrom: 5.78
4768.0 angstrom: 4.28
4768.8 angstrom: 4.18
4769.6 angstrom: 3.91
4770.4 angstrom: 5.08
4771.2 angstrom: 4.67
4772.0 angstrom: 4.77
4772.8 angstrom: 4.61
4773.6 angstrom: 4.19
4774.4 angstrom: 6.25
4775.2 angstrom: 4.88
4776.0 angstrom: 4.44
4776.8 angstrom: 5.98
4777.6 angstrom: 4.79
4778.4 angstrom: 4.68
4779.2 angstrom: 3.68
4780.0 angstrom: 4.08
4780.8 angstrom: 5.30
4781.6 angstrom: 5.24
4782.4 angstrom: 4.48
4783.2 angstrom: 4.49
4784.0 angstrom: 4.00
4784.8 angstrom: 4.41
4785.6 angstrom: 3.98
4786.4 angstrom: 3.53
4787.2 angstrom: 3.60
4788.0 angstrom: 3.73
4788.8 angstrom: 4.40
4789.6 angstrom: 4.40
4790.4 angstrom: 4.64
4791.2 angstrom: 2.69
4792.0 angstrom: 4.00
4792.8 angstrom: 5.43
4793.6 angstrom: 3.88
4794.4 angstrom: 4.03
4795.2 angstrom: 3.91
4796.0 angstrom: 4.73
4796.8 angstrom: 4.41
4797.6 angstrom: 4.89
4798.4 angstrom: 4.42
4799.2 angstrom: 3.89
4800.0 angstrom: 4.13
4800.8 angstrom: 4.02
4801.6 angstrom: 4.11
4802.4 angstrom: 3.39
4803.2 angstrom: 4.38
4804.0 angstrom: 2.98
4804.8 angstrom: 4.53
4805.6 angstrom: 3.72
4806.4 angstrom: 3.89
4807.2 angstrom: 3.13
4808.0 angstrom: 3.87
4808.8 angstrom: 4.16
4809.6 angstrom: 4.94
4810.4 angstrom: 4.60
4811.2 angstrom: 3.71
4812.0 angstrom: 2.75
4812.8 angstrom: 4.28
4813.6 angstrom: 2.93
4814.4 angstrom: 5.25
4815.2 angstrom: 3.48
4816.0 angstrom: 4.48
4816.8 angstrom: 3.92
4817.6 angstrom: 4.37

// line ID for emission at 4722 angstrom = C III]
